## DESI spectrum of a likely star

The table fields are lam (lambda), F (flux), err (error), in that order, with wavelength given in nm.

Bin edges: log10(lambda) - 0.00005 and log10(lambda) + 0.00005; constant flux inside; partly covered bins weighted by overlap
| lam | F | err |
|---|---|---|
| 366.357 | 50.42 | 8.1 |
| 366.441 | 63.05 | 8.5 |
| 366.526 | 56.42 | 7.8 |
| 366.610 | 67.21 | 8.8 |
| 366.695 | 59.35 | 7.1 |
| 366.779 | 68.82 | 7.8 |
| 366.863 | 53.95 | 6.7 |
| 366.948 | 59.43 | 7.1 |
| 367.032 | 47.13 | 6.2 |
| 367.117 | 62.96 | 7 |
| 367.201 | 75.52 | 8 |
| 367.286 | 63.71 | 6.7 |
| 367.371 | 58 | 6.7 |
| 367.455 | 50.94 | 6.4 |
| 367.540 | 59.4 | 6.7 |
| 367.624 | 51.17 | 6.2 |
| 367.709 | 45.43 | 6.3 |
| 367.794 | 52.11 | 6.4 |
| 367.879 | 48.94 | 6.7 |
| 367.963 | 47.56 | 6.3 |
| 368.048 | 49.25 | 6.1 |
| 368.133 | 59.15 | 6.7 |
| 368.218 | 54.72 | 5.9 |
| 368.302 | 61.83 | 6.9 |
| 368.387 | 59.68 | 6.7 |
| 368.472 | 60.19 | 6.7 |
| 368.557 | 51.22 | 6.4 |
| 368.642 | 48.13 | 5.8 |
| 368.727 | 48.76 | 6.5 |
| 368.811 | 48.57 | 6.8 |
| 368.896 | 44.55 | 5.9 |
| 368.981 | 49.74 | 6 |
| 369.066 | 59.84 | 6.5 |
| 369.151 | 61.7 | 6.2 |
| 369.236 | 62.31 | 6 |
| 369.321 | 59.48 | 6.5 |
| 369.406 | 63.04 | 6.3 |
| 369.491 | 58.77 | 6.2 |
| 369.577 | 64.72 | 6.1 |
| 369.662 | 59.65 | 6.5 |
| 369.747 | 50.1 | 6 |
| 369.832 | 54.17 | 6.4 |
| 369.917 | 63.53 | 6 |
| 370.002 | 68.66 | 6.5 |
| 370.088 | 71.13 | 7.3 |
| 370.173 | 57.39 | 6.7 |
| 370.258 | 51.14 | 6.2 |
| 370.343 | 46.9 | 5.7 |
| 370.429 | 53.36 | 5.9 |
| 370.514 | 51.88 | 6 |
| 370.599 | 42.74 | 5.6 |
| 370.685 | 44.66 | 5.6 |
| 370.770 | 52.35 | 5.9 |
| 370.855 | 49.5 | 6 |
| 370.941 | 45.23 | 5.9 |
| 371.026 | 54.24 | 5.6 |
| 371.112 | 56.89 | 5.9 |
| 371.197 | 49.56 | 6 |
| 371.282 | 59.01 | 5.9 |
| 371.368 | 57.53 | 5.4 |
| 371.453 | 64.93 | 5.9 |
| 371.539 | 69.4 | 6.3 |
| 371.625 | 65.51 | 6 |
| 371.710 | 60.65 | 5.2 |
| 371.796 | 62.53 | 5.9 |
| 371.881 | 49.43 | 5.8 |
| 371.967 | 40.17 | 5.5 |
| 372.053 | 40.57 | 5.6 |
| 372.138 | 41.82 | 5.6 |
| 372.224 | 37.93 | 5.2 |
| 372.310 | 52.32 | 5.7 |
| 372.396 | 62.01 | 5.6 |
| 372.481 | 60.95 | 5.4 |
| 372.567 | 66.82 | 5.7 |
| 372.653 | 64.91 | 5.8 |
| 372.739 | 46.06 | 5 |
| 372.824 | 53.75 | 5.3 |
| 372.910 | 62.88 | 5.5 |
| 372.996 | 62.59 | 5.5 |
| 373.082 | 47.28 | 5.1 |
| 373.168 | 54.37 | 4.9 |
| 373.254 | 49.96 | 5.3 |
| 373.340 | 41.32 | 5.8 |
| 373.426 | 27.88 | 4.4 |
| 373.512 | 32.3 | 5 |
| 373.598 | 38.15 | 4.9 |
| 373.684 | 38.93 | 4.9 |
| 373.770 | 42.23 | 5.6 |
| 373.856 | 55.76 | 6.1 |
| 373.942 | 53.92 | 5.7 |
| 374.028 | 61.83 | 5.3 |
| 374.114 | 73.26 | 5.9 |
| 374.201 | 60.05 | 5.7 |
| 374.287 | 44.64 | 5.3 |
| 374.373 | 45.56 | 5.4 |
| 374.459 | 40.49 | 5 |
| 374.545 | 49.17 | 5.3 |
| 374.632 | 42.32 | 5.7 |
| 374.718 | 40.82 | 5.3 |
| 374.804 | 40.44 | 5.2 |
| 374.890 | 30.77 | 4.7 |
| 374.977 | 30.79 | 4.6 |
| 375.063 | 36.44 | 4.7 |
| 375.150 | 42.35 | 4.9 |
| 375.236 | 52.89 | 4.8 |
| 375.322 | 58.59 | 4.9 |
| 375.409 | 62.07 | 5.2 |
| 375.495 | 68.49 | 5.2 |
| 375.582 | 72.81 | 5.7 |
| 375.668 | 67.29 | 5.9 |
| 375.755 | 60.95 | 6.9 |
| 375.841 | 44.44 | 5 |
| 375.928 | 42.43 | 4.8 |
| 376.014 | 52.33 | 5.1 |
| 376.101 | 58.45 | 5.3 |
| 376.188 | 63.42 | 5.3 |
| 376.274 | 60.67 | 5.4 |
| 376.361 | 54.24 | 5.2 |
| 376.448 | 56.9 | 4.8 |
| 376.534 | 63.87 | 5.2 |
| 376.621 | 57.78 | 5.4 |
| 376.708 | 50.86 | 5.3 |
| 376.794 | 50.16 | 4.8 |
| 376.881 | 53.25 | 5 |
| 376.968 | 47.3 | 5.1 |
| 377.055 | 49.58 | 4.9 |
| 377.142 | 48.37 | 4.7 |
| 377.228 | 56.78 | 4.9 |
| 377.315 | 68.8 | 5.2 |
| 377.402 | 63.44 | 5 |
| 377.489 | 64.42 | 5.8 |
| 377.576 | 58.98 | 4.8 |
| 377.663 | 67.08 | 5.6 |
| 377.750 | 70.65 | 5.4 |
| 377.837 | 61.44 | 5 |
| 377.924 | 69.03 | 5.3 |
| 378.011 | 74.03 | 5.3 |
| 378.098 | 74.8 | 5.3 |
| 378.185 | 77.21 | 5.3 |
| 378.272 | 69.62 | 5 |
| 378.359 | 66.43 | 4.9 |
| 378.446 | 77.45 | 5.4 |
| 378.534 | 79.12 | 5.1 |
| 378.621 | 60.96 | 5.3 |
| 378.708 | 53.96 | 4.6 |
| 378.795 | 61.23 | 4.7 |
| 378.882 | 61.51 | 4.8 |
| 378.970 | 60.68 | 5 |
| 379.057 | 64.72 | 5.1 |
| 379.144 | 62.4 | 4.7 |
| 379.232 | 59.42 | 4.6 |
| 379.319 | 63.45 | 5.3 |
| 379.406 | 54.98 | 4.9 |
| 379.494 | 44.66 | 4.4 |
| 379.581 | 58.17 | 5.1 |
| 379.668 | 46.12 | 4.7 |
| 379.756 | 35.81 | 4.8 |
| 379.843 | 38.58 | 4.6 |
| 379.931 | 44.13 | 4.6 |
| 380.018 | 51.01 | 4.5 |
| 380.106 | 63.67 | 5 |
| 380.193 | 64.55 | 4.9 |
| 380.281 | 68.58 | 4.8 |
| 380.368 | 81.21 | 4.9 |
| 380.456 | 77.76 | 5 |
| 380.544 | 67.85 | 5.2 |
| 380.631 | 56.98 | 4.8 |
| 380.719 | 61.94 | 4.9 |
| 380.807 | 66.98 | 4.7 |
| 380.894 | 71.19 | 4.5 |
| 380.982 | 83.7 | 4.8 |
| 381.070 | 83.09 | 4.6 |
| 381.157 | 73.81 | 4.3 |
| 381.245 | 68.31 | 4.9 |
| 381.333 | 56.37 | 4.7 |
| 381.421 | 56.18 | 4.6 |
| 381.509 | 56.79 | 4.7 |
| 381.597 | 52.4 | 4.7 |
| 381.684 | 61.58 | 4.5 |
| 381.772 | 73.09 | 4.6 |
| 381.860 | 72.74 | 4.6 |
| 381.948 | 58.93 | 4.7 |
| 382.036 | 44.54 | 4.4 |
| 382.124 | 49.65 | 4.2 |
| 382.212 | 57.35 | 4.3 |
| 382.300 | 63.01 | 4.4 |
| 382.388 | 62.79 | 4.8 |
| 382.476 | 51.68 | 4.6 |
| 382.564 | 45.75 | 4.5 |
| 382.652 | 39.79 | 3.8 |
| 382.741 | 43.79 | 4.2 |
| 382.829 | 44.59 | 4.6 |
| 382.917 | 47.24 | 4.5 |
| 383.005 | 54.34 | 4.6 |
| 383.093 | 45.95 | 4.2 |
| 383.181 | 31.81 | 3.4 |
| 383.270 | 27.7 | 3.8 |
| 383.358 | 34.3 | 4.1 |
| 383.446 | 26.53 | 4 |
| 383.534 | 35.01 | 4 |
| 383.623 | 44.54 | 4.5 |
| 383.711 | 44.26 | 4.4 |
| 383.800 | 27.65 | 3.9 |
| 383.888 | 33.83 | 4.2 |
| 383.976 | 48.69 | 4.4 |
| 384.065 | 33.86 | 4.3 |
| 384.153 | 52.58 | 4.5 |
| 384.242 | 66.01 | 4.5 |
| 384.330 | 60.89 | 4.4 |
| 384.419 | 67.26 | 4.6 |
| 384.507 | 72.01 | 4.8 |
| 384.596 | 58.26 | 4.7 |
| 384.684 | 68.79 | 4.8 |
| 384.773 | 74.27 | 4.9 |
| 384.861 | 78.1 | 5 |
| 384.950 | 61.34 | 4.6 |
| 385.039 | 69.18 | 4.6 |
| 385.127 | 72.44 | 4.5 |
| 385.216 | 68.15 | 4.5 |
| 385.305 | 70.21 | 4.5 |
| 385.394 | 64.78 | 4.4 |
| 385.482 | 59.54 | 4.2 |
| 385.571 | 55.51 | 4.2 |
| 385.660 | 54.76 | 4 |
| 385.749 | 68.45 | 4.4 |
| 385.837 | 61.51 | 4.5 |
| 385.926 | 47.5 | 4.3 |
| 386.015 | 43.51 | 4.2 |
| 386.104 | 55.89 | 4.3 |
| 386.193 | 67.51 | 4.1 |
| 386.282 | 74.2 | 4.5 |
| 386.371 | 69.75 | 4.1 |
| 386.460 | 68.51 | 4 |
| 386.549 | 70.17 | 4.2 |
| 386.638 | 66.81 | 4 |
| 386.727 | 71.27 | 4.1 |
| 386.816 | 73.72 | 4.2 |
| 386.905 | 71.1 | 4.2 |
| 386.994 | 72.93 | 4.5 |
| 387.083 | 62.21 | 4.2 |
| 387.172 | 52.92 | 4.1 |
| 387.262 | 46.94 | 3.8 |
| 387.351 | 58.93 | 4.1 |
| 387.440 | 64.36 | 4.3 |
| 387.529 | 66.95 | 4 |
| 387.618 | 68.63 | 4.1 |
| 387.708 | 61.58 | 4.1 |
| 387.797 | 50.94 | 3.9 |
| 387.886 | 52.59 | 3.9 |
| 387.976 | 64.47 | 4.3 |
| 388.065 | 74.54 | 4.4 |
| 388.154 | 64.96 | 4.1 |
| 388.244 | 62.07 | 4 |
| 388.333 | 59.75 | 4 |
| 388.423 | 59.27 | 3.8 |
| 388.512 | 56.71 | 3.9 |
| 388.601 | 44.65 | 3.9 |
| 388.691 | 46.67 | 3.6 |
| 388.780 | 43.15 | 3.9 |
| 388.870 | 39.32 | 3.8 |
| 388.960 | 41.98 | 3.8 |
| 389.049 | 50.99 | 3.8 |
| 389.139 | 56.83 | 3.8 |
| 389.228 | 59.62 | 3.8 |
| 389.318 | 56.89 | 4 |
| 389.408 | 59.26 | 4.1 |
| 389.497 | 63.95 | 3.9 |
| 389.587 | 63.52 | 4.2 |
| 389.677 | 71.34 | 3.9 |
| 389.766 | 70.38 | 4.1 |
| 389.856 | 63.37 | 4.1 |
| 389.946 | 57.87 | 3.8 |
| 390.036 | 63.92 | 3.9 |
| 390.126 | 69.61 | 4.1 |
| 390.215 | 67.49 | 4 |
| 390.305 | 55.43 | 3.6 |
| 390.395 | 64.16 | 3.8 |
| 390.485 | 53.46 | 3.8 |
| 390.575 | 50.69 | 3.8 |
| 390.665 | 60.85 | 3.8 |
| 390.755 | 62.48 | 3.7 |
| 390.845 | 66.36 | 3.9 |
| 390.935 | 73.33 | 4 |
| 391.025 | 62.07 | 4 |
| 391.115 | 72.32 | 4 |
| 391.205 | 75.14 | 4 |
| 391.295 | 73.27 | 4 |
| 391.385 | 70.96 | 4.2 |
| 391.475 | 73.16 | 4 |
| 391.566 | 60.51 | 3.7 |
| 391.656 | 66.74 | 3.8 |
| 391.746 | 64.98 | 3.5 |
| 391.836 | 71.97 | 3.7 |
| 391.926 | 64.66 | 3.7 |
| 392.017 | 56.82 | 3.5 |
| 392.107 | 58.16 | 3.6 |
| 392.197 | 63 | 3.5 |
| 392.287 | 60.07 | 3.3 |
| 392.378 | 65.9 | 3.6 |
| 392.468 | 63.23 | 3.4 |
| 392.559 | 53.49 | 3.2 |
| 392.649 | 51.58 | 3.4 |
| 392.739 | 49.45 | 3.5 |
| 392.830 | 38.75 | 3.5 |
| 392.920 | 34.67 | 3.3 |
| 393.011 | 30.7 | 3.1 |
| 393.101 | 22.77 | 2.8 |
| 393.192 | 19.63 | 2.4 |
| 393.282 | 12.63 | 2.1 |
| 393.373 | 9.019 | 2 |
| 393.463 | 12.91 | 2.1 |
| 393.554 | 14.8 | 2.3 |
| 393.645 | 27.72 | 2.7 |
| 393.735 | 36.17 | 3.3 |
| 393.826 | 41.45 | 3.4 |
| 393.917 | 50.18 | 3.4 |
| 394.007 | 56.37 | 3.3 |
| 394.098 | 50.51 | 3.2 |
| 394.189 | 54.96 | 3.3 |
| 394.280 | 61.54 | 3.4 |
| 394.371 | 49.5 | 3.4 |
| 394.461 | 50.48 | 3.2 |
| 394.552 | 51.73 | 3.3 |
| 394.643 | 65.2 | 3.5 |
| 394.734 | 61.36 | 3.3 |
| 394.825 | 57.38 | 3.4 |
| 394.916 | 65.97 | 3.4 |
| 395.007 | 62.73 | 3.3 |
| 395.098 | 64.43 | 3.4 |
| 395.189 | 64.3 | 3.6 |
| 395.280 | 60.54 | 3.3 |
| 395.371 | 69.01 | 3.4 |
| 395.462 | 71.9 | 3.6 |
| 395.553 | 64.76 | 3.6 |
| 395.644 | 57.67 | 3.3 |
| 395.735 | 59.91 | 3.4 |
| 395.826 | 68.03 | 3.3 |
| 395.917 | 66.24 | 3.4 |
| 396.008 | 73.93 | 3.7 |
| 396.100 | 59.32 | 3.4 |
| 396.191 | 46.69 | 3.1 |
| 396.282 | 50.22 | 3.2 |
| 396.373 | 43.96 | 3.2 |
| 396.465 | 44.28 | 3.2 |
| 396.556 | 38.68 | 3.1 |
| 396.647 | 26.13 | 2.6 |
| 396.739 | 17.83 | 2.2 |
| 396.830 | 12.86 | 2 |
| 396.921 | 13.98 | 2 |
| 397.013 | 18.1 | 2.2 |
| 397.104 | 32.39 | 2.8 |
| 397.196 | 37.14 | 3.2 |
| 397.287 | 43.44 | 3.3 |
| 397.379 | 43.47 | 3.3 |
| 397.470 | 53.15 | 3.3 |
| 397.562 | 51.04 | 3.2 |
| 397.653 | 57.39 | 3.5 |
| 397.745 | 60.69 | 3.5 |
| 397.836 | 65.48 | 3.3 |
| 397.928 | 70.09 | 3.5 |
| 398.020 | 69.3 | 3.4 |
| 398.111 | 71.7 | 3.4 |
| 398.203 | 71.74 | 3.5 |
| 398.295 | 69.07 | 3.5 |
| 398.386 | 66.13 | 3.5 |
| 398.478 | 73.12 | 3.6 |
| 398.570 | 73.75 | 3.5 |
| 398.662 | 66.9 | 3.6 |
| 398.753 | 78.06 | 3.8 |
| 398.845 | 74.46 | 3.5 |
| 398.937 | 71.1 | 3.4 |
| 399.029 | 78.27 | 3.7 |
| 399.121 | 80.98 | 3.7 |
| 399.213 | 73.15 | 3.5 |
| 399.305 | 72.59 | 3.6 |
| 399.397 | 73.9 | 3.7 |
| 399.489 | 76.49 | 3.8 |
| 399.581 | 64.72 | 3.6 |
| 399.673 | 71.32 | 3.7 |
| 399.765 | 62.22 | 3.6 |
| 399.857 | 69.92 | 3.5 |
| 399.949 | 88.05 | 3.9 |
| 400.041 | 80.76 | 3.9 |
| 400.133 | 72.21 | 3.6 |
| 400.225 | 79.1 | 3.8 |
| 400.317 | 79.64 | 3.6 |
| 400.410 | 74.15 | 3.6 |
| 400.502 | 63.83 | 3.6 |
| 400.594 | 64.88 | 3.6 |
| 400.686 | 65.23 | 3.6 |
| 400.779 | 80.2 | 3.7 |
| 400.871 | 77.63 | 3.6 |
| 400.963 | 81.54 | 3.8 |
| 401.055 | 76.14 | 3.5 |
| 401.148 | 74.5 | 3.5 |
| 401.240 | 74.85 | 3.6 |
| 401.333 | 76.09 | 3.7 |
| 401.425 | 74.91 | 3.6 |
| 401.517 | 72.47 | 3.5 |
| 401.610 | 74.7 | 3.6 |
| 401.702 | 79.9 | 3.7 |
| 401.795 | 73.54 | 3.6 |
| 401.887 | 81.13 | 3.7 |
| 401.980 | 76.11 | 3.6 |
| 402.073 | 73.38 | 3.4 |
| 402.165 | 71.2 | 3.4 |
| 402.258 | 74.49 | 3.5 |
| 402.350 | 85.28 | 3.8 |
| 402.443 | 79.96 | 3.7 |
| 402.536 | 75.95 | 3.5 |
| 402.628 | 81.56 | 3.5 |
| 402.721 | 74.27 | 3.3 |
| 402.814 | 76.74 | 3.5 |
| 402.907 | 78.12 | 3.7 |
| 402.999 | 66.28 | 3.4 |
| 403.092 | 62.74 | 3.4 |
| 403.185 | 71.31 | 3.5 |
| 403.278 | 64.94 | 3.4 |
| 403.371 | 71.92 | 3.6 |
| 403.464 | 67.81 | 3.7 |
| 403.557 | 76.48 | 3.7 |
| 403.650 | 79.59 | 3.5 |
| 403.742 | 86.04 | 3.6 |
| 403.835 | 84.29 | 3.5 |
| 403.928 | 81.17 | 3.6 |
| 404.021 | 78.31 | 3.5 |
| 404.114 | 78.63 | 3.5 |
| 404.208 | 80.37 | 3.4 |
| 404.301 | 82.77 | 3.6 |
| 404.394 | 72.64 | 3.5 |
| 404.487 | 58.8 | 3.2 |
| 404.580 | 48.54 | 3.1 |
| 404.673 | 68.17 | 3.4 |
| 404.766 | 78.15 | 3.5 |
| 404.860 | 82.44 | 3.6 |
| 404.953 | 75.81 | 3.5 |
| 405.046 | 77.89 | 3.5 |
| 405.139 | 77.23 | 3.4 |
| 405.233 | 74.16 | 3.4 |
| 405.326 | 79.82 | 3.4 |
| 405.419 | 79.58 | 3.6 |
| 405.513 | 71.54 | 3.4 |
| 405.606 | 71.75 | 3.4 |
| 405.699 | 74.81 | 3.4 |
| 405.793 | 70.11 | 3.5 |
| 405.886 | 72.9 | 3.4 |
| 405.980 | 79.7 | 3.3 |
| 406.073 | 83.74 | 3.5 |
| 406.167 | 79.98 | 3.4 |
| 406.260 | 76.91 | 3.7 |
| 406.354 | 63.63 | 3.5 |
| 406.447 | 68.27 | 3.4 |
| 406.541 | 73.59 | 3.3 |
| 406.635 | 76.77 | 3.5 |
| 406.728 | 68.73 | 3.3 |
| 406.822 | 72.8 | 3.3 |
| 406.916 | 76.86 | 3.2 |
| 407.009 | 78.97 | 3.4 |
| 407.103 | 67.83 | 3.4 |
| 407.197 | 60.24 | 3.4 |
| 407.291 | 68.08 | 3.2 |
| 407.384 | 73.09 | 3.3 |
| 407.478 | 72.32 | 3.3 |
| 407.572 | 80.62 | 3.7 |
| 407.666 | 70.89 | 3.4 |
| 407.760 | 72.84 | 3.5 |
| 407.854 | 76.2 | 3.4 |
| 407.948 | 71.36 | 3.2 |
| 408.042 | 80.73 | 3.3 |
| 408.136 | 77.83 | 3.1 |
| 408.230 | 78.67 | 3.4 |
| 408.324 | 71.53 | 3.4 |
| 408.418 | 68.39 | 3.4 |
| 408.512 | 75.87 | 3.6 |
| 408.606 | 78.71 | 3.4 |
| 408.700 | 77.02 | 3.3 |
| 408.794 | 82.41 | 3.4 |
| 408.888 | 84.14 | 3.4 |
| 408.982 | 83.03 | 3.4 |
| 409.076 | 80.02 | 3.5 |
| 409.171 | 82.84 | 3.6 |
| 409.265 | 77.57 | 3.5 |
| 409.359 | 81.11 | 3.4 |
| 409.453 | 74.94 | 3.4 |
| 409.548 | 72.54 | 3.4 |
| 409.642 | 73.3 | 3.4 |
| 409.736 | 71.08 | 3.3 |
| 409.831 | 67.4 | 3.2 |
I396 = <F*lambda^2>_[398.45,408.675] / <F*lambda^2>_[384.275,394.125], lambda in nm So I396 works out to 1.4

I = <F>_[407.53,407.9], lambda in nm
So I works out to 75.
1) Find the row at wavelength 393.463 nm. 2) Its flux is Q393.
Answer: 12.91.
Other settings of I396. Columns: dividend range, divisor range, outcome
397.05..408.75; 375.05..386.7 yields 1.38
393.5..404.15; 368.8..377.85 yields 1.37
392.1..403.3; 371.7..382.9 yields 1.19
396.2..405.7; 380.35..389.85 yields 1.26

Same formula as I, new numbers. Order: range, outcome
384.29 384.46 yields 63.9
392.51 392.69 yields 52.7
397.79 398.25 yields 69.6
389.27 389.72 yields 62.9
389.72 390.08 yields 63.9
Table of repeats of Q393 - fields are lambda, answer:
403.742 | 86.04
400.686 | 65.23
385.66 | 54.76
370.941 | 45.23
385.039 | 69.18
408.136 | 77.83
